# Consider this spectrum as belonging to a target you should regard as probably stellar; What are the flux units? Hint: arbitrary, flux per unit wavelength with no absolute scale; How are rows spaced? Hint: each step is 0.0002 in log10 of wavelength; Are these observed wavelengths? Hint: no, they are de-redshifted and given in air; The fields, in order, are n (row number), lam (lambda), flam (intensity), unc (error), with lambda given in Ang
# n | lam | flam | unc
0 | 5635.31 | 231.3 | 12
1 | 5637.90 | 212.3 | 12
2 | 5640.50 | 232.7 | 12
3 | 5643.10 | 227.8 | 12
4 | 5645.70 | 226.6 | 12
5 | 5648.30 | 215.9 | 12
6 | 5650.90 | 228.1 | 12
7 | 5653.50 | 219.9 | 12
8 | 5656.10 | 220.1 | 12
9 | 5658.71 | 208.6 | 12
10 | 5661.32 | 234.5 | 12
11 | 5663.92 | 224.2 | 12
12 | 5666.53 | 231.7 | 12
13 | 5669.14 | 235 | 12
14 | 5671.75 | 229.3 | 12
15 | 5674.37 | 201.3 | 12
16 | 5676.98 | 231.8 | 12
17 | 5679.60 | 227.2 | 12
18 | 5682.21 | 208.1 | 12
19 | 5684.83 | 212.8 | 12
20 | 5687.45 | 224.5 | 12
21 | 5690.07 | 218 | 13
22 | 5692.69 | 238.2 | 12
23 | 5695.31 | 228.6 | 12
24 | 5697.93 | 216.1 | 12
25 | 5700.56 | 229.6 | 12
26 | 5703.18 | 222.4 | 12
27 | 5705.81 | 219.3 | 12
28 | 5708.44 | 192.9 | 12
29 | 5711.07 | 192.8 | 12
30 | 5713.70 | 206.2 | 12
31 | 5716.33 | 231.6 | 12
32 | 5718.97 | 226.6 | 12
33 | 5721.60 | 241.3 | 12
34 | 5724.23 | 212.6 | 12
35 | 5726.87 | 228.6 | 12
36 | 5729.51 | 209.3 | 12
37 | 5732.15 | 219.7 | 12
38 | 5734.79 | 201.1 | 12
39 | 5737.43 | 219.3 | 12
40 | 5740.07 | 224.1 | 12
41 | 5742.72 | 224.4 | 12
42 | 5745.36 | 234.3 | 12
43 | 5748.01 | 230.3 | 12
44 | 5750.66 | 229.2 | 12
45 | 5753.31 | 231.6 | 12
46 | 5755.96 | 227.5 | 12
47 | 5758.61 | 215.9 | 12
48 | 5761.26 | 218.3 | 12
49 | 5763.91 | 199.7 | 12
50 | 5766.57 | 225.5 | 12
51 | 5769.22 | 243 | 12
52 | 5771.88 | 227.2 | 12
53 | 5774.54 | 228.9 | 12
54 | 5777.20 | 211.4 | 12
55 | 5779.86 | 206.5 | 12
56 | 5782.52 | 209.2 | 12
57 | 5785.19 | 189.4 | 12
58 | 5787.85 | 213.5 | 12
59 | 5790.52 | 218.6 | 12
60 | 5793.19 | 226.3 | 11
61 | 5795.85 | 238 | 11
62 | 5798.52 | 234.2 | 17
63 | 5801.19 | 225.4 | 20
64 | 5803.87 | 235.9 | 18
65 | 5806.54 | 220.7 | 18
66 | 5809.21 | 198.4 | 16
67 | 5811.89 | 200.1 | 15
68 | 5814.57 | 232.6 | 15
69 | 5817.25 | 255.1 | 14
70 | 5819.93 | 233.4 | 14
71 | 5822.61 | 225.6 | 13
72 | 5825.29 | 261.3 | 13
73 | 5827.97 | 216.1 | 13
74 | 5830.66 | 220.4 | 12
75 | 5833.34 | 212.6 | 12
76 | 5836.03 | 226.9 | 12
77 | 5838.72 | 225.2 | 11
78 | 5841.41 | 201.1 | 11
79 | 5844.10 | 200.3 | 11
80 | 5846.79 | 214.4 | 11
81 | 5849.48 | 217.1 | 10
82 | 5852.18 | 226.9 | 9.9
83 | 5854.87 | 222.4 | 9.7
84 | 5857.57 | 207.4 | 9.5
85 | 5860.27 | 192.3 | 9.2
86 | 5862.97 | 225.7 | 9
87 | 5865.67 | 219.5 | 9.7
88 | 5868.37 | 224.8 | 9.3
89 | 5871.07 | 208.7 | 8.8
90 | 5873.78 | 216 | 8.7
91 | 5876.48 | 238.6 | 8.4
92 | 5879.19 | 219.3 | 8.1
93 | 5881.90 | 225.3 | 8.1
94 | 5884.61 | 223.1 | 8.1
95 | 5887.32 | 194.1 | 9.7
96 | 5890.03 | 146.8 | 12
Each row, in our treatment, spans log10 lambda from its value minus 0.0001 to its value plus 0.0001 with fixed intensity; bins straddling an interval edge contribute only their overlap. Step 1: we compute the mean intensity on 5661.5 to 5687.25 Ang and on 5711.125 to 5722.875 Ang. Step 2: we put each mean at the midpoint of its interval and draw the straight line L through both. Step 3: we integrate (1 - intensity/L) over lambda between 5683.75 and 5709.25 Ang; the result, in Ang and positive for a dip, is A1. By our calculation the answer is 0.2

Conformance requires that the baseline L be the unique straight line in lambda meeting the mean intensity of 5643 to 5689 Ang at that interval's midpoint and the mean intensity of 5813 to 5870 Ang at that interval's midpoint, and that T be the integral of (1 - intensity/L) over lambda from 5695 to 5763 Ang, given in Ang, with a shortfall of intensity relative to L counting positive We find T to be 0.6 Ang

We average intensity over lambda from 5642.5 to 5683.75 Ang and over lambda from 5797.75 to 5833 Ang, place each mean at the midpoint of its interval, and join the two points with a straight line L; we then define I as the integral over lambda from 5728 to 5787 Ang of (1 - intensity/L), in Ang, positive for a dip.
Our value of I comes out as 1.6 Ang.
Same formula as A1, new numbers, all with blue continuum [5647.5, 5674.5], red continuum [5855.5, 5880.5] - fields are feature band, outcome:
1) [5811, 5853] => -1.0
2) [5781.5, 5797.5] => 0.2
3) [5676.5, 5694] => 0.0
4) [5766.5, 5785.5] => 0.1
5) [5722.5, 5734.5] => 0.2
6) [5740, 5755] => -0.6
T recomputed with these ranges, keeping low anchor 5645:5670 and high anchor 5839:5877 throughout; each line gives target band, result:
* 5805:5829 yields -1.1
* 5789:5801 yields -0.6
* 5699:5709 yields 0.2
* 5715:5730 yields -0.3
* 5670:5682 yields 0.1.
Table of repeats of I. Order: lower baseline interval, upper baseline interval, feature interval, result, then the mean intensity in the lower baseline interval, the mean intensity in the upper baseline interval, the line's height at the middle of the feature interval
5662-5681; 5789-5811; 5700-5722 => 0.9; 226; 224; 225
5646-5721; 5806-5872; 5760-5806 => -0.1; 221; 220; 220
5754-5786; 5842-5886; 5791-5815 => -0.6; 218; 217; 218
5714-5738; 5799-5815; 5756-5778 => -0.2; 221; 219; 220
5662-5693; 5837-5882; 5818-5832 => -0.9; 223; 217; 218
